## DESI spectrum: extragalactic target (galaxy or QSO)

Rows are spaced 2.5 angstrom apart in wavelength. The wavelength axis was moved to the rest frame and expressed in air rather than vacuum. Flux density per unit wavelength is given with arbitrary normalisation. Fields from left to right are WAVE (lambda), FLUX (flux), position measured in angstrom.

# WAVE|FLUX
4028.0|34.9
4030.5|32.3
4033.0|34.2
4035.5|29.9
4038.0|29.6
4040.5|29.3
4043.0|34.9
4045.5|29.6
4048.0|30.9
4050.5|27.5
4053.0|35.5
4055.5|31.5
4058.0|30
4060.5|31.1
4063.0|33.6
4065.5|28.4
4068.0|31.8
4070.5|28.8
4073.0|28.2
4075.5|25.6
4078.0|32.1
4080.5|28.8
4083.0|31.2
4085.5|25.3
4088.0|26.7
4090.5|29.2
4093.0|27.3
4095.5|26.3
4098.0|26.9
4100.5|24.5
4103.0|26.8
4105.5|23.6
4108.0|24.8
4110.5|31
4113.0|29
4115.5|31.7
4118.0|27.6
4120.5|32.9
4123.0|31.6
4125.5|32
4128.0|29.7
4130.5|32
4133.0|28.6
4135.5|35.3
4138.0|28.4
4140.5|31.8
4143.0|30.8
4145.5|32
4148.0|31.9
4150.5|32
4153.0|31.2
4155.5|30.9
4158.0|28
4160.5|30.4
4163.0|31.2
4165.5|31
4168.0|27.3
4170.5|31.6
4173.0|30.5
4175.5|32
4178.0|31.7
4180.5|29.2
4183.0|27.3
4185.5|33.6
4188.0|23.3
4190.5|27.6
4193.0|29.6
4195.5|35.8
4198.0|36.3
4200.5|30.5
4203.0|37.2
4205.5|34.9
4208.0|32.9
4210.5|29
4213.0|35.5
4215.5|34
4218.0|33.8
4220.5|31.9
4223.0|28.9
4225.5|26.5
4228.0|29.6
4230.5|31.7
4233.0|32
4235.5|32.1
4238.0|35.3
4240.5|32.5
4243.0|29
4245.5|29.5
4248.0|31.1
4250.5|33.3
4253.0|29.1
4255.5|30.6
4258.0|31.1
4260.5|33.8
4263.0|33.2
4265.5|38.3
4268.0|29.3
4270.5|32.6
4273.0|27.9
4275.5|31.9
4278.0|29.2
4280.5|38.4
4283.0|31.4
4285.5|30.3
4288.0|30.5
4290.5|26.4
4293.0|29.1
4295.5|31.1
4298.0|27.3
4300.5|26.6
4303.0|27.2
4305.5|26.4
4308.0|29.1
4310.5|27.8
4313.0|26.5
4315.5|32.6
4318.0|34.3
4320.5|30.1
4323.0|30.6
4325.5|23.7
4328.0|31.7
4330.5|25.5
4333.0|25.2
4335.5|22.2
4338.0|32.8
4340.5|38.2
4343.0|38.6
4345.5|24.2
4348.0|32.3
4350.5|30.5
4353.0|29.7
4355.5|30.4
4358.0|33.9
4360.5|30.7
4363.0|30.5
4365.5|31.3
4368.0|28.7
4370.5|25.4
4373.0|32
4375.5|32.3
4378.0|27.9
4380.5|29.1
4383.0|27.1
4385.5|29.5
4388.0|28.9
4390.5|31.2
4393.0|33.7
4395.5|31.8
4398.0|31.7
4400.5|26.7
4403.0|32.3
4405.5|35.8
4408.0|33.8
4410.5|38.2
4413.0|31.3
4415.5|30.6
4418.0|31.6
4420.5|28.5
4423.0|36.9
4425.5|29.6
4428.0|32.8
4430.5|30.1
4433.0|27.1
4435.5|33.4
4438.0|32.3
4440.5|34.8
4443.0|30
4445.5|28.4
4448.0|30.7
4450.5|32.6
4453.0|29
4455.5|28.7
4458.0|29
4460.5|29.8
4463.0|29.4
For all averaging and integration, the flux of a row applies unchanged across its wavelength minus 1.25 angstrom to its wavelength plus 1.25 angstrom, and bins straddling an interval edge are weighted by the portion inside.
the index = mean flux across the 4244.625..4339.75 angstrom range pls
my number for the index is 30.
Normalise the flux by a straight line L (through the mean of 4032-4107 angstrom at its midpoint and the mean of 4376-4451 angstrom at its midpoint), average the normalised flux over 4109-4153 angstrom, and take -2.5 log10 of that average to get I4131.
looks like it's -0.05 mag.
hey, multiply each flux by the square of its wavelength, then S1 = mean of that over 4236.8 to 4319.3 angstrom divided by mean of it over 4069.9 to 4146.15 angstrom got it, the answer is 1.15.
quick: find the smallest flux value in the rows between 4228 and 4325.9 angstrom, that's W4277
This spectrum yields 23.7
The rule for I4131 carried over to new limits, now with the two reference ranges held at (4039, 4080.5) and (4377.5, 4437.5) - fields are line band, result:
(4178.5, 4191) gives 0.086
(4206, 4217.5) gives -0.075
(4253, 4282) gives -0.044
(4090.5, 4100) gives 0.137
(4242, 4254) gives 0.017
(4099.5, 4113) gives 0.159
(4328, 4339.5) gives 0.144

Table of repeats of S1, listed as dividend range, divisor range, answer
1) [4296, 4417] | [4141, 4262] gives 1.04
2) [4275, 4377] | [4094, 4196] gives 1.09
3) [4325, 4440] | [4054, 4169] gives 1.18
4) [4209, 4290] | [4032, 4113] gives 1.18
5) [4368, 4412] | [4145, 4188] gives 1.13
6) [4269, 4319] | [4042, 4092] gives 1.11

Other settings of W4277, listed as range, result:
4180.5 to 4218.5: 23.3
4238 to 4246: 29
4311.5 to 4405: 22.2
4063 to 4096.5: 25.3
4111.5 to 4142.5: 27.6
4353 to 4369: 28.7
